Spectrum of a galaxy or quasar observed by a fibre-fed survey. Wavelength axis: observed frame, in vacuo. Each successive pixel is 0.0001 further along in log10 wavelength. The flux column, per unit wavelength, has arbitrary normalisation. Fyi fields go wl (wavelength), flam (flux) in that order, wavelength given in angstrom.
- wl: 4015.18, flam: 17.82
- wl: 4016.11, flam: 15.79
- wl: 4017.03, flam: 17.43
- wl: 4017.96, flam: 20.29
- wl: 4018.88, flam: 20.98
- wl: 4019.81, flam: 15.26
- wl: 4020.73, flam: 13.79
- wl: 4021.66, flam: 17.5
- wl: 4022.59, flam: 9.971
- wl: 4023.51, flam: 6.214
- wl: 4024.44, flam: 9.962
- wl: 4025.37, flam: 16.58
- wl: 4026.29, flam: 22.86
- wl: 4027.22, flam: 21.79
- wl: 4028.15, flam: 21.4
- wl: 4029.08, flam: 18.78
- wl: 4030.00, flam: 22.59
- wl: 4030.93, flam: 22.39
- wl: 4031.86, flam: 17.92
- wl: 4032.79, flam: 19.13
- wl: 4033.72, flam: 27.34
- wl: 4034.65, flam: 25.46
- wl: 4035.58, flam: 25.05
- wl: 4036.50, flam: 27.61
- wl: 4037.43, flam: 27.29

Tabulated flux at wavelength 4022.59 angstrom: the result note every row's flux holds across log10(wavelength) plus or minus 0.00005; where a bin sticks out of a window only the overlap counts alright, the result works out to 9.971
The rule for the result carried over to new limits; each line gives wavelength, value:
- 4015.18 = 17.82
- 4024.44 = 9.962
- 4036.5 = 27.61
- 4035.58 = 25.05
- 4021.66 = 17.5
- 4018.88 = 20.98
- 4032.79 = 19.13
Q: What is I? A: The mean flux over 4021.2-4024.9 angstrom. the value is 10.9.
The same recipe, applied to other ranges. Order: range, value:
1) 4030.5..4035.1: 22.4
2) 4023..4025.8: 10.8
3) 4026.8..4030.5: 21.1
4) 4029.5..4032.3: 21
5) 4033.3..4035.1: 26.4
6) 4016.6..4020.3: 18.5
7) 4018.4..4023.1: 15.4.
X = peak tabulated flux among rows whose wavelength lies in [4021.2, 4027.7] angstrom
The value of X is 22.86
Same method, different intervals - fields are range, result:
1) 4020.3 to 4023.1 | 17.5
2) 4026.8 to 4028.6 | 21.79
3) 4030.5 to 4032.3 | 22.39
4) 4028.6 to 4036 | 27.34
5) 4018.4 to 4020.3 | 20.98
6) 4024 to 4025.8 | 16.58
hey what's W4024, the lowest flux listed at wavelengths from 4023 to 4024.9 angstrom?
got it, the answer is 6.214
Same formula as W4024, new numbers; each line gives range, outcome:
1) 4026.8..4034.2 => 17.92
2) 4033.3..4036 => 25.05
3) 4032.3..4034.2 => 19.13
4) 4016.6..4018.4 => 17.43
